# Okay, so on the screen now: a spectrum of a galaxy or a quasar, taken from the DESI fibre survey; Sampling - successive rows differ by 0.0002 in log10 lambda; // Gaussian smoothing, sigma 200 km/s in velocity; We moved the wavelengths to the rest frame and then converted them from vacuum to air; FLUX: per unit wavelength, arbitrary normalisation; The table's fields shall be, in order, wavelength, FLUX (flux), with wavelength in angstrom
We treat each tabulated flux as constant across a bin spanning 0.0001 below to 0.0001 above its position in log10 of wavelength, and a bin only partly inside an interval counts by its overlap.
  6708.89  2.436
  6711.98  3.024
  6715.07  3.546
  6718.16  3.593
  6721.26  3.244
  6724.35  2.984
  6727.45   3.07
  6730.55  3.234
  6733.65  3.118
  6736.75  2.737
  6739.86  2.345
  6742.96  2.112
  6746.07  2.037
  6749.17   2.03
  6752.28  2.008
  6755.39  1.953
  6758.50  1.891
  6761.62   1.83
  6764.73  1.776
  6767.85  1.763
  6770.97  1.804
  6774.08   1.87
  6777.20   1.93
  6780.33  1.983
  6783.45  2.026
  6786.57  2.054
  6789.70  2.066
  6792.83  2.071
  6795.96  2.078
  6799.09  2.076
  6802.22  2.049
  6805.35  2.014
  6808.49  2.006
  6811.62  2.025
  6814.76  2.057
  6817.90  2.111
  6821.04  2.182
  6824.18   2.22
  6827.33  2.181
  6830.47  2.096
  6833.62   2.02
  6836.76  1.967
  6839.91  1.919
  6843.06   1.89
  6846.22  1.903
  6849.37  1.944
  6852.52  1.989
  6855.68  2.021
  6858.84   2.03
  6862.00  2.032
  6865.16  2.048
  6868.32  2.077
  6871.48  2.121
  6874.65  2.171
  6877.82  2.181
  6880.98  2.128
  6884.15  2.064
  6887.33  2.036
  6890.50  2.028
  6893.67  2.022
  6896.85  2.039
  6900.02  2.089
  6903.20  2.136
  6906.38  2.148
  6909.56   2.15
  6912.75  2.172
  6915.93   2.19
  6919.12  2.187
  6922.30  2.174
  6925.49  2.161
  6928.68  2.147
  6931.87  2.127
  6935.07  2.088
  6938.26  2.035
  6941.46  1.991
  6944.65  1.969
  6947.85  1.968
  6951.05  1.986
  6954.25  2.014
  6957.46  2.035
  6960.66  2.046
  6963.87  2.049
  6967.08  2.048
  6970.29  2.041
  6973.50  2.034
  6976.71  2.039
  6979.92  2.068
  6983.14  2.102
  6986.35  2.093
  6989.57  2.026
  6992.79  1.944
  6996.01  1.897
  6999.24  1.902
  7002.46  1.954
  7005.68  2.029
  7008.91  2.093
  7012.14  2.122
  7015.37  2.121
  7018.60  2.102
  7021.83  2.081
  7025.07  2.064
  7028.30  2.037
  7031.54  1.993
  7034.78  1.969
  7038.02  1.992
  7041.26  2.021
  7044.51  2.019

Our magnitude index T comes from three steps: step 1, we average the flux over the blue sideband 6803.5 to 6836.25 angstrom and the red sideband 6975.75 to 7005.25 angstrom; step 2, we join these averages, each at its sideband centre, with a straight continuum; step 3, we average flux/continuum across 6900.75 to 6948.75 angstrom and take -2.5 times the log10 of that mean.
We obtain -0.04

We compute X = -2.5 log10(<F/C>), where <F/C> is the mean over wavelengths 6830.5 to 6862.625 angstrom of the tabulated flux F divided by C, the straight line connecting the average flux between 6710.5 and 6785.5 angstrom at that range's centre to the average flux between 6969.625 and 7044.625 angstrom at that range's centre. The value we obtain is 0.148 mag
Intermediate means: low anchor 2.41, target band 1.98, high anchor 2.03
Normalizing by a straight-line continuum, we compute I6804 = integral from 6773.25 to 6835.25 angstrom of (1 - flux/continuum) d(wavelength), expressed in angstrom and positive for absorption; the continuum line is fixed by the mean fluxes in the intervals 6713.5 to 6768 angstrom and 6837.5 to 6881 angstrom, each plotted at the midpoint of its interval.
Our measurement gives 5.5 angstrom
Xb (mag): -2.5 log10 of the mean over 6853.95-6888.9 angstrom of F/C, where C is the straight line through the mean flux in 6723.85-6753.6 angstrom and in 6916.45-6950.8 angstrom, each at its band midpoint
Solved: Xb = 0.08 mag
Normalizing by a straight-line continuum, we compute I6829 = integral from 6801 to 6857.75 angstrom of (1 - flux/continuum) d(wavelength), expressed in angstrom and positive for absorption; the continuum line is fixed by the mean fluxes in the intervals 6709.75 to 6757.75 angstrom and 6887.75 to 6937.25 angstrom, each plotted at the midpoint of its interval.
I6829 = 8.64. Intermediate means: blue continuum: 2.72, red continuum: 2.12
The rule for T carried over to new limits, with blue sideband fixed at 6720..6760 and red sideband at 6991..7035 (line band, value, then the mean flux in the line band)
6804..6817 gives 0.177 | 2.03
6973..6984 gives 0.013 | 2.06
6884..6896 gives 0.108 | 2.03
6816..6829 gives 0.094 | 2.17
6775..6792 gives 0.210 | 2.01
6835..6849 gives 0.209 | 1.92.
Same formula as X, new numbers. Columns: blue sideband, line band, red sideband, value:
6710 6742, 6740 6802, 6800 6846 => 0.29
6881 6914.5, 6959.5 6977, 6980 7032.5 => 0.01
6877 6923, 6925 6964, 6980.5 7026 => 0.02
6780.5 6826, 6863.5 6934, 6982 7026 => -0.03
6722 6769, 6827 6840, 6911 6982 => 0.10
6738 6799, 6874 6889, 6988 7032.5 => -0.06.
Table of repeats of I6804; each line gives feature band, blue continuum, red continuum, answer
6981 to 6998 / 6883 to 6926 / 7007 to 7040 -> 0.5 angstrom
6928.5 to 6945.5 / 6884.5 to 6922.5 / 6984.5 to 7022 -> 0.2 angstrom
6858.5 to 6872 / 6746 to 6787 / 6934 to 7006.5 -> -0.7 angstrom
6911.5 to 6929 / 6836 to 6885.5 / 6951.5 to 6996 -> -1.2 angstrom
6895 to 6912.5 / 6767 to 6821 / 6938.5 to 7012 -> -0.9 angstrom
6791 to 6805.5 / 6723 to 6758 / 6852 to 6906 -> 1.6 angstrom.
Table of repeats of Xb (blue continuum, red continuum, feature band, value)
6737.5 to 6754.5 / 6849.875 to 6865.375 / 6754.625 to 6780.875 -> 0.14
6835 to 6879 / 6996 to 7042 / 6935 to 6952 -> 0.01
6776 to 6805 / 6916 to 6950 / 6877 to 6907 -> -0.01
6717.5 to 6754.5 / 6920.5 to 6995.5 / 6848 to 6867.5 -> 0.16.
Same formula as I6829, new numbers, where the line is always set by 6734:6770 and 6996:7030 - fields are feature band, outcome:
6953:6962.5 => 0.1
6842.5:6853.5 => 0.7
